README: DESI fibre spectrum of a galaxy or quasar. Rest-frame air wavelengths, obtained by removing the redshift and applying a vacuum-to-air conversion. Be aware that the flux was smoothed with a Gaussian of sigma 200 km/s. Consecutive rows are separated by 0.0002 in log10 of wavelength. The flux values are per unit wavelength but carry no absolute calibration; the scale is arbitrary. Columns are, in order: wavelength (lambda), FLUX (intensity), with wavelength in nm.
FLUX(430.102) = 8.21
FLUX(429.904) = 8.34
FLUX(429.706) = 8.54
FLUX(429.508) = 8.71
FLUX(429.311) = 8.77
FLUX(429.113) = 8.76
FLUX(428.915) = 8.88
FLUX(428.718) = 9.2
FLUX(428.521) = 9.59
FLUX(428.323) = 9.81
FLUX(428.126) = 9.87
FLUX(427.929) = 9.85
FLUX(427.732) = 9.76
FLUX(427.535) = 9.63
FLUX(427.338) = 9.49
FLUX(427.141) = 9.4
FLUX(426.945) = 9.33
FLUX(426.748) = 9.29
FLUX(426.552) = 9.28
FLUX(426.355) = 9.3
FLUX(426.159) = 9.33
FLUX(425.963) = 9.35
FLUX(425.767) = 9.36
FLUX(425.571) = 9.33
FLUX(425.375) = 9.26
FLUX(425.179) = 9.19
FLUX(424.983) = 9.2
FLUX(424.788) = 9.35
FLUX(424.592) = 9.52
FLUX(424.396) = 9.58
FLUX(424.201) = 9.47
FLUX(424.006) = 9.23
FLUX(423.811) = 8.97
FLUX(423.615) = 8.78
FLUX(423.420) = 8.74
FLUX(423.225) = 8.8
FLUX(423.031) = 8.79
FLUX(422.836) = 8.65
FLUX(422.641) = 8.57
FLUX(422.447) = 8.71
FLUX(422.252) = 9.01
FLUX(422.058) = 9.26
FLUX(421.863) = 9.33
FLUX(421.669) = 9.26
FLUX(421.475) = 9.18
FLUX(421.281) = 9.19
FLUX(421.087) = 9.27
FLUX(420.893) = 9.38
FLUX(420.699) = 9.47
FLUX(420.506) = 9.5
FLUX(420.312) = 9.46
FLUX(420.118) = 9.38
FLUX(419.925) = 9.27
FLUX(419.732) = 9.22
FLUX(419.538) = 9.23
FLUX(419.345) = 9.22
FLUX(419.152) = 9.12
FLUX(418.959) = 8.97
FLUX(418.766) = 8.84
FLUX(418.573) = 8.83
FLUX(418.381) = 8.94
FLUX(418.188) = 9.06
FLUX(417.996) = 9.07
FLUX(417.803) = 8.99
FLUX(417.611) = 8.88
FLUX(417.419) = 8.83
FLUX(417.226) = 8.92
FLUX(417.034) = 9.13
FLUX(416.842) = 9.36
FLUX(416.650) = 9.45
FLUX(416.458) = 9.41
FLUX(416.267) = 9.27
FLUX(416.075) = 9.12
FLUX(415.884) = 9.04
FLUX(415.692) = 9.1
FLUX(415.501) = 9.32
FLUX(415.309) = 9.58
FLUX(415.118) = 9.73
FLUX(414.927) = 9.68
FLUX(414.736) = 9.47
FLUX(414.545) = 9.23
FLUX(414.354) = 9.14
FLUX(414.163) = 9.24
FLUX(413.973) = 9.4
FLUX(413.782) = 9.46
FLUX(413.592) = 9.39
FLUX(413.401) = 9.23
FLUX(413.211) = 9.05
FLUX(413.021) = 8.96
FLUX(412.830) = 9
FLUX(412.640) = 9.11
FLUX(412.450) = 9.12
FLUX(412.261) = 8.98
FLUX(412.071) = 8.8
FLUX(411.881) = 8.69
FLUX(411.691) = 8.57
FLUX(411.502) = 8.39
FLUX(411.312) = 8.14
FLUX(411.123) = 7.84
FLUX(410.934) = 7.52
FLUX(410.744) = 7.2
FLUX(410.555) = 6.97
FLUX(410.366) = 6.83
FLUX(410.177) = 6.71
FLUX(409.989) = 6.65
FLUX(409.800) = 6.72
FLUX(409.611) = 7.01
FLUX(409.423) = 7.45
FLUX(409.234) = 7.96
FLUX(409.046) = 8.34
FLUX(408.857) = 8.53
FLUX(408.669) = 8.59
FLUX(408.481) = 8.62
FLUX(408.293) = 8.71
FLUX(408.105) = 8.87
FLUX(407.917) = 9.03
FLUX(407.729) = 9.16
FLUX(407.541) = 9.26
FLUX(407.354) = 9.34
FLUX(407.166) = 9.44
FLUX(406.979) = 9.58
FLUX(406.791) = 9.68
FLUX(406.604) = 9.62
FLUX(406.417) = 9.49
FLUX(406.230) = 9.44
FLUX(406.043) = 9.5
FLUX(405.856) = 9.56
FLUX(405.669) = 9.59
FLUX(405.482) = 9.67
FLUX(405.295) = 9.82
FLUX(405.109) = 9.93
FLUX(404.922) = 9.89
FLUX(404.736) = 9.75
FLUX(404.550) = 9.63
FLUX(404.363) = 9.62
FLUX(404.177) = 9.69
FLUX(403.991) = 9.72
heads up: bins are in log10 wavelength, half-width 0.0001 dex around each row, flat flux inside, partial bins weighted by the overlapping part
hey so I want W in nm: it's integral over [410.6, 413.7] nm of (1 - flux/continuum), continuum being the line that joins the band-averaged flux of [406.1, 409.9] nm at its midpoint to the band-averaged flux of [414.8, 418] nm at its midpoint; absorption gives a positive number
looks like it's 0.13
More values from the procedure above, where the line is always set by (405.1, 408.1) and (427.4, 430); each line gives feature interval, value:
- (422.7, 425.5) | 0.05 nm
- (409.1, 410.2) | 0.27 nm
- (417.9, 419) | 0.05 nm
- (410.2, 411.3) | 0.25 nm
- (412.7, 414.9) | 0.03 nm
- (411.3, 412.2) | 0.08 nm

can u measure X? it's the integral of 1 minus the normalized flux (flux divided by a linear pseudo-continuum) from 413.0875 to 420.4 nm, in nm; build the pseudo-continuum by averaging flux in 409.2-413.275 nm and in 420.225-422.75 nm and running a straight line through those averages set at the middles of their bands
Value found -0.50 nm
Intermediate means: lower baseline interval 7.98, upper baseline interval 9.19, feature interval 9.21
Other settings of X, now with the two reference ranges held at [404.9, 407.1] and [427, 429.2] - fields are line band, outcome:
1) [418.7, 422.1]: 0.099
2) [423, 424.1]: 0.072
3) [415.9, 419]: 0.158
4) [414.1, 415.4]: 0.018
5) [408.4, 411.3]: 0.624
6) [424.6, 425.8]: 0.026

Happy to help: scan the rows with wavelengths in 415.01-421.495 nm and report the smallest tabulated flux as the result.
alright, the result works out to 8.83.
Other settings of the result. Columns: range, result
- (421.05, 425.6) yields 8.57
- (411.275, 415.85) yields 8.14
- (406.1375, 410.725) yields 6.65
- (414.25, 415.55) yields 9.14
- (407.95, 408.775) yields 8.59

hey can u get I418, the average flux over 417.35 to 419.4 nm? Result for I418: 8.98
